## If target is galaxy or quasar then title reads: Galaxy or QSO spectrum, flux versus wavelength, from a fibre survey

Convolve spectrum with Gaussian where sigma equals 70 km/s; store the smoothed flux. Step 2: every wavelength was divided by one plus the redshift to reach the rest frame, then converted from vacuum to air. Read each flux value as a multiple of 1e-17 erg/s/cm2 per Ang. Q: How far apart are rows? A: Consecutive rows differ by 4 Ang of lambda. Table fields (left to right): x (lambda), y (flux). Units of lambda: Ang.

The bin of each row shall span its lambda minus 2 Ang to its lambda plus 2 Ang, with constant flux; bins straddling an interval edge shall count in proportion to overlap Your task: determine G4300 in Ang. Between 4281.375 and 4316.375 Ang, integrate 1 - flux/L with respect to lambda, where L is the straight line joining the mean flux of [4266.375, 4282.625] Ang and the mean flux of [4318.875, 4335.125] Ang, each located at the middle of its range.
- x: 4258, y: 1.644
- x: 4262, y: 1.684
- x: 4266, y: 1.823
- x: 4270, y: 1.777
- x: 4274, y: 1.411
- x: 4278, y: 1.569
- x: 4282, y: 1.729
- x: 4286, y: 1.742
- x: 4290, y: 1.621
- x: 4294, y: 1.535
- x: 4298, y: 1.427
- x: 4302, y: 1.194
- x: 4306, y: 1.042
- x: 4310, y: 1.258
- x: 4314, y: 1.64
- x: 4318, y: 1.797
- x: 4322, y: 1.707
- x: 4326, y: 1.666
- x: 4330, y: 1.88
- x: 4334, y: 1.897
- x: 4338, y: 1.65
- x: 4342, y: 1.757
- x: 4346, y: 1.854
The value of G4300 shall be 5.0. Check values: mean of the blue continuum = 1.63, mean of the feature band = 1.46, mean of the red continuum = 1.78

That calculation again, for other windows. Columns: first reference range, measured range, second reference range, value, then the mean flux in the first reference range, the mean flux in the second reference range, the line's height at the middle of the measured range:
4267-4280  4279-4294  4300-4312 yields -2.53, 1.6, 1.16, 1.43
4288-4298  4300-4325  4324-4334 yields 3.58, 1.55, 1.8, 1.68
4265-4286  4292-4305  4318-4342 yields 2.63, 1.66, 1.76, 1.7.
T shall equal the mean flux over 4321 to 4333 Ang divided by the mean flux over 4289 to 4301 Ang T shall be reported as 1.2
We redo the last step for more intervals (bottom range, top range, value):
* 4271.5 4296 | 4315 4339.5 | 1.10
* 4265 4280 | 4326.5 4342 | 1.10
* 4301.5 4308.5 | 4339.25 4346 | 1.60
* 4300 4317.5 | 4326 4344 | 1.34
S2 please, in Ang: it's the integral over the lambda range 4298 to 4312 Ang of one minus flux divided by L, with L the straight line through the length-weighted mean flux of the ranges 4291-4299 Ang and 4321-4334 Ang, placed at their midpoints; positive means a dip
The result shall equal 3.4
